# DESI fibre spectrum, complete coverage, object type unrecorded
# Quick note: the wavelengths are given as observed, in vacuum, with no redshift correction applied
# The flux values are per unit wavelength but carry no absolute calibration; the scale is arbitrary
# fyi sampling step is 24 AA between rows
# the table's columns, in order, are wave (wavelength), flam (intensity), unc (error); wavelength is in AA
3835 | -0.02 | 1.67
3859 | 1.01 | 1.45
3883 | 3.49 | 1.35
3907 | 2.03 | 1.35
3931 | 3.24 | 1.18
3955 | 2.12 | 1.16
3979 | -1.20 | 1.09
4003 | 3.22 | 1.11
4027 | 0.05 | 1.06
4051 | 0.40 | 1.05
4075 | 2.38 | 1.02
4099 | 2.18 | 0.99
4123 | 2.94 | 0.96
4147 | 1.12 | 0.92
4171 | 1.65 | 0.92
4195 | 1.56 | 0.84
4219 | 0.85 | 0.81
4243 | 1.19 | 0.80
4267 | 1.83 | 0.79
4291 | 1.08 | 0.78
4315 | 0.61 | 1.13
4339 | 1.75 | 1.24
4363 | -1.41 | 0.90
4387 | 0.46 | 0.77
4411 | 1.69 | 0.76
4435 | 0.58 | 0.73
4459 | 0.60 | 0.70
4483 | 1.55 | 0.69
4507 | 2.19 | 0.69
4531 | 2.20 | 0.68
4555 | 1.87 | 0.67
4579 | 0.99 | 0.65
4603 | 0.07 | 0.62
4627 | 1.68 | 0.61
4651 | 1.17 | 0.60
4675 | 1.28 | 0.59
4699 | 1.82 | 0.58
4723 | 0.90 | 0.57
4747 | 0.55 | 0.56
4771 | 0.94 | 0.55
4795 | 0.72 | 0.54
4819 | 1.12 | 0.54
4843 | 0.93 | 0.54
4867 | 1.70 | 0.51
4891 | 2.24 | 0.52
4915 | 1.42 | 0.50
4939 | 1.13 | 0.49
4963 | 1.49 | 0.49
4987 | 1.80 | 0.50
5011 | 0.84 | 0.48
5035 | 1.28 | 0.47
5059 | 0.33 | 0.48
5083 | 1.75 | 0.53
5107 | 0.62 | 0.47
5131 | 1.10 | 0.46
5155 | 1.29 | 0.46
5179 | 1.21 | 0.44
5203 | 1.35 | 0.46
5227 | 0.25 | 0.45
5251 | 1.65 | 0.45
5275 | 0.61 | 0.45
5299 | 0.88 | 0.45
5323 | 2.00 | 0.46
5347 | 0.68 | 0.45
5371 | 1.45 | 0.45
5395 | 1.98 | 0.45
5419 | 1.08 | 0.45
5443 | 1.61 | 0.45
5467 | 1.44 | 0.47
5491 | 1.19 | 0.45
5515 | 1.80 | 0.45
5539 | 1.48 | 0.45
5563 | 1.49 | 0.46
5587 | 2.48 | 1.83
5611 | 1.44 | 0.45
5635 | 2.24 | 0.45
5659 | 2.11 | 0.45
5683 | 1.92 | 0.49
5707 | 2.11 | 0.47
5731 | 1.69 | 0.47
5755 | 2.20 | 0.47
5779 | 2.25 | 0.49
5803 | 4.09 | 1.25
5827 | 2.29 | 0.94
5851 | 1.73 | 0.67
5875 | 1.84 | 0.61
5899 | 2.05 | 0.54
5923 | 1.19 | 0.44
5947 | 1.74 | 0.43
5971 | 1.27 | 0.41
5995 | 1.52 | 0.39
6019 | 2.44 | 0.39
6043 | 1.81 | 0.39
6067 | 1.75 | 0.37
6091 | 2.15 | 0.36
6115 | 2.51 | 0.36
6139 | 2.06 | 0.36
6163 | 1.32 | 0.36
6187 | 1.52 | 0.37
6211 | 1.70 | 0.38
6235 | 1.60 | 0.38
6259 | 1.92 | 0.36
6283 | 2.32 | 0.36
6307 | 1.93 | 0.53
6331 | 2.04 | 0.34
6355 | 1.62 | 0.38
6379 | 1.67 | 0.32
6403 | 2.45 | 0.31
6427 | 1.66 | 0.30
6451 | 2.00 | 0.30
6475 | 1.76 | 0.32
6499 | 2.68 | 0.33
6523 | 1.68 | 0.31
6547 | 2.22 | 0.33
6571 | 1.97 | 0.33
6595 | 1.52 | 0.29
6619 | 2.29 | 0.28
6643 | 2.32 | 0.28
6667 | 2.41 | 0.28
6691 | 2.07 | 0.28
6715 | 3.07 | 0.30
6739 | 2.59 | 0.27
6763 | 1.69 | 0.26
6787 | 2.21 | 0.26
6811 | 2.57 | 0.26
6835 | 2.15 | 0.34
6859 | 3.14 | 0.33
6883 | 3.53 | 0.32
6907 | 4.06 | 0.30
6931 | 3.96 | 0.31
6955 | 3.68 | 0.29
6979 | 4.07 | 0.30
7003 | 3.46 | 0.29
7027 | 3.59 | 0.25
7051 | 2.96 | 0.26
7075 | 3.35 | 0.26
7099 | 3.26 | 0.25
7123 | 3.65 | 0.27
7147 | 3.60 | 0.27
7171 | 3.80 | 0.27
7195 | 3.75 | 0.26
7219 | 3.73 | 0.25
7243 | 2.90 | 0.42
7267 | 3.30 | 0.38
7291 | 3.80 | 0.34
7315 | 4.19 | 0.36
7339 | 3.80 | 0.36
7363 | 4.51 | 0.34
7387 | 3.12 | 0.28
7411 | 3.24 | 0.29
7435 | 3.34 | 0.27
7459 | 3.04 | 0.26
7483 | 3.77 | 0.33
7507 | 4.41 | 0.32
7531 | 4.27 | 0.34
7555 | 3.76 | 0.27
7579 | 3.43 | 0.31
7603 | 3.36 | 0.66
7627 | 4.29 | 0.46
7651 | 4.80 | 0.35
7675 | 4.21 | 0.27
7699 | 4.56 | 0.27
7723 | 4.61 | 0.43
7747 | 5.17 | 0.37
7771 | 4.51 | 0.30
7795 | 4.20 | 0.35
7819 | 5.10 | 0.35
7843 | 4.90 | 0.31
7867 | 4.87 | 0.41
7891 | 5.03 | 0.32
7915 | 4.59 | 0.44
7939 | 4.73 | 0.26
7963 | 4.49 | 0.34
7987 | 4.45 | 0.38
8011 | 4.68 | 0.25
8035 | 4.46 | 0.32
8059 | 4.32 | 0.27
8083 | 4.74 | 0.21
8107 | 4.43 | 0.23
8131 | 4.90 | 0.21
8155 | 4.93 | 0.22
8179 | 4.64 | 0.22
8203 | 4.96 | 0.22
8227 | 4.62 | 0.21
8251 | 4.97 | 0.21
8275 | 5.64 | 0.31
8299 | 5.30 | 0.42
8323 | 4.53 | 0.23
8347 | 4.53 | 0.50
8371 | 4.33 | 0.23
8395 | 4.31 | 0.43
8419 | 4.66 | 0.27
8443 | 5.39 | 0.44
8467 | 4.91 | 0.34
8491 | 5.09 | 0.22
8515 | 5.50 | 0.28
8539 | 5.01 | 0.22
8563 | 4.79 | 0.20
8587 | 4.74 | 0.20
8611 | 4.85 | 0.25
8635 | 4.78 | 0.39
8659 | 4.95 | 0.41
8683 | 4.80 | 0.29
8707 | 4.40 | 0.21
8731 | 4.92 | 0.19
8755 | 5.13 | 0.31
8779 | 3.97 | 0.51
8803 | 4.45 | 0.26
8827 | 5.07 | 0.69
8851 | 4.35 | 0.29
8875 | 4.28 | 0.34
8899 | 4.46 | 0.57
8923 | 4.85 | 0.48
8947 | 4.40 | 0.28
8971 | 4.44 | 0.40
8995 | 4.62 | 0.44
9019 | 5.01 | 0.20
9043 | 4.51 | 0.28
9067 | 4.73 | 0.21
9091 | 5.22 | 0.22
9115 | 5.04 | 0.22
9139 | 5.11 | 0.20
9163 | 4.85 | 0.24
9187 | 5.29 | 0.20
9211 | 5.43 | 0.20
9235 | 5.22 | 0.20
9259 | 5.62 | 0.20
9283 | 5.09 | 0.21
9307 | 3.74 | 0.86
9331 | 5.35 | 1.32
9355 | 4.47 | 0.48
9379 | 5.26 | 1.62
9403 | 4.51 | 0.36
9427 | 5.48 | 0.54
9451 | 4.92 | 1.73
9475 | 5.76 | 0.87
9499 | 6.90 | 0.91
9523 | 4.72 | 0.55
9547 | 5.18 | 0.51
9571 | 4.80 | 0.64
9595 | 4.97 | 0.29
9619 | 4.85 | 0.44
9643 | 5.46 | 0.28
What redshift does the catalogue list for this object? 0.720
